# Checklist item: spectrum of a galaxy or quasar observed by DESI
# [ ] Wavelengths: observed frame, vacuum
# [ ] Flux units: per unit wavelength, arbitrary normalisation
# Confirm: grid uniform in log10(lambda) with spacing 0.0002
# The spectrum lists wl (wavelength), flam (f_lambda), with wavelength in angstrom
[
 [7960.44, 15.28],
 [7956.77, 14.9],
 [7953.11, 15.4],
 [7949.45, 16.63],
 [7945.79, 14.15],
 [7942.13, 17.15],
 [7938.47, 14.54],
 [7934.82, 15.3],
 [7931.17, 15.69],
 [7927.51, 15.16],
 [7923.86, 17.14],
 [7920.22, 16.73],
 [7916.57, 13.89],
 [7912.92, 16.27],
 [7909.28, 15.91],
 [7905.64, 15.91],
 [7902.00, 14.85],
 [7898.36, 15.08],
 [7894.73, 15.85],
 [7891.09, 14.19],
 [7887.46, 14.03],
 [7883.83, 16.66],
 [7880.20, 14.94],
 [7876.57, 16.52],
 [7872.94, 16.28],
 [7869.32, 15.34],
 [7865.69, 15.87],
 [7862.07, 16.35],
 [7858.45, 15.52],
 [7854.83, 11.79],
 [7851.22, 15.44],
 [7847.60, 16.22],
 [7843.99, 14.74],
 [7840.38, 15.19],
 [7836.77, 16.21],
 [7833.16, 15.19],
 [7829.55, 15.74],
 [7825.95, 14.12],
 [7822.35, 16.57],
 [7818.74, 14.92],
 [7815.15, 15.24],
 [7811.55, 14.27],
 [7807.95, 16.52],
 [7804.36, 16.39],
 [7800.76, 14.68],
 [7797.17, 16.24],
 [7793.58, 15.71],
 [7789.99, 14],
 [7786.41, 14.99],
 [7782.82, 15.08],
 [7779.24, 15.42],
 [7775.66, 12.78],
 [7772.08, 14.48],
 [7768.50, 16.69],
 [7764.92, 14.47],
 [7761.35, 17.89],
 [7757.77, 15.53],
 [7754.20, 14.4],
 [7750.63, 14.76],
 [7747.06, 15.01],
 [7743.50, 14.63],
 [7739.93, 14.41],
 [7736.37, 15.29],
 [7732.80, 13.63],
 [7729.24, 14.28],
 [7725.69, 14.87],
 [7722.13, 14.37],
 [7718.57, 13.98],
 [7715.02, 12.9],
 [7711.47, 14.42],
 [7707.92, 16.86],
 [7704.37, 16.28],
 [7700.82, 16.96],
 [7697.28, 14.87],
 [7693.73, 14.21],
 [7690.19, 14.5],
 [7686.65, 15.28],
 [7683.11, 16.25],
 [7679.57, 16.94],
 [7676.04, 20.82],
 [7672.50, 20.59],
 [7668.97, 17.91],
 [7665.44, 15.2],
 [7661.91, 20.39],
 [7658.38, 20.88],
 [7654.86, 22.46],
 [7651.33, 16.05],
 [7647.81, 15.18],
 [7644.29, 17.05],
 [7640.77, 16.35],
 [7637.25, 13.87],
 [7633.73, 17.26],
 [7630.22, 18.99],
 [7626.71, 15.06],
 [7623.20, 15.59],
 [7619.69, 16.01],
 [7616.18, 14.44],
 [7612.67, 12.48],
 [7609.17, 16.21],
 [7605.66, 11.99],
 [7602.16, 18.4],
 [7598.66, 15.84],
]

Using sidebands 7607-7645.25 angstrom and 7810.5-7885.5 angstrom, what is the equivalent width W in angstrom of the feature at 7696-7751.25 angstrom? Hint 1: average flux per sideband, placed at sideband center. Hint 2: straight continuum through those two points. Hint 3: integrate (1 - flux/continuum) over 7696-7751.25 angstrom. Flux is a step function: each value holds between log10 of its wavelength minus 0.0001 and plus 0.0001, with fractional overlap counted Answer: 2.5 angstrom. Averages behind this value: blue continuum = 15.7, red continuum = 15.4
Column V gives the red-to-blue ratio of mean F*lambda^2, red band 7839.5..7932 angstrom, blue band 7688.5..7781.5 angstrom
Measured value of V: 1.08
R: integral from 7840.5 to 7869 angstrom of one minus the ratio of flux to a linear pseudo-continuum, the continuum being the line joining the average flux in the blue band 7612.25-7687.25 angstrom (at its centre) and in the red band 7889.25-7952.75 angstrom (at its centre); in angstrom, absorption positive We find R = 1.42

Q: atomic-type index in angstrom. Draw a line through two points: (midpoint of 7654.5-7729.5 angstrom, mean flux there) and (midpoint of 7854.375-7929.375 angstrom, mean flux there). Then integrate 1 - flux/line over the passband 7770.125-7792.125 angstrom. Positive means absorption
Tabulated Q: 2.16 angstrom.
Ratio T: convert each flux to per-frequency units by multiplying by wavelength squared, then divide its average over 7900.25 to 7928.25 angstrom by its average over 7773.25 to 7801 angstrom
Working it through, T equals 1.09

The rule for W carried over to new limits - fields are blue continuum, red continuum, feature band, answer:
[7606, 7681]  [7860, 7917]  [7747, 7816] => 4.1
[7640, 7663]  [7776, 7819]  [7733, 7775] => 2.7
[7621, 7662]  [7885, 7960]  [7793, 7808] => 0.4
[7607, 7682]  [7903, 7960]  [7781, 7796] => 1.2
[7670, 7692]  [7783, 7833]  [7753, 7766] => 0.3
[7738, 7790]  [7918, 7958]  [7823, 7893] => 0.4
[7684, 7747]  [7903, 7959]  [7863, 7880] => -0.6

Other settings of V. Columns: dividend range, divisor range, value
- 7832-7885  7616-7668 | 0.96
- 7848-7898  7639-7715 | 0.95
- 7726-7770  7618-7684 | 0.88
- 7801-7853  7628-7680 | 0.90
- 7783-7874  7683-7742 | 1.06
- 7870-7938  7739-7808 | 1.06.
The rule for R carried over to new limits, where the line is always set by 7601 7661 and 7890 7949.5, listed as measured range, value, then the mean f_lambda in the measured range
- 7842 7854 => 0.45 angstrom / 15.2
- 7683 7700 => 1.27 angstrom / 15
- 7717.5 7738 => 2.17 angstrom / 14.4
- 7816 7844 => 0.78 angstrom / 15.4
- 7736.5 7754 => 1.45 angstrom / 14.7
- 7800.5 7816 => 0.36 angstrom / 15.5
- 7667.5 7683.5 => -2.39 angstrom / 18.7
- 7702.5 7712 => 0.07 angstrom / 16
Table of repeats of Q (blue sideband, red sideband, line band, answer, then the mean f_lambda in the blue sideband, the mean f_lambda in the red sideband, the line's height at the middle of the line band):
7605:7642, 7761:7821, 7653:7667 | -4.04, 15.4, 15.2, 15.3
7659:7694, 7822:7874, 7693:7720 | 3.13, 17.5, 15.3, 17.1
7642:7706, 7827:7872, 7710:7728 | 2.88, 17.3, 15.3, 16.8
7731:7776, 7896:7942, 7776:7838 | -0.47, 15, 15.6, 15.2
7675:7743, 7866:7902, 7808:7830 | 0.20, 15.2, 15.4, 15.4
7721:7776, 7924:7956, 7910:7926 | -0.51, 14.9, 15.6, 15.5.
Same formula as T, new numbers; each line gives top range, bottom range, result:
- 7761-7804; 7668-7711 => 0.93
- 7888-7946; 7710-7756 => 1.13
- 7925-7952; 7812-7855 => 1.05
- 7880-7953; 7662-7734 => 1.03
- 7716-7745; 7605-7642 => 0.96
